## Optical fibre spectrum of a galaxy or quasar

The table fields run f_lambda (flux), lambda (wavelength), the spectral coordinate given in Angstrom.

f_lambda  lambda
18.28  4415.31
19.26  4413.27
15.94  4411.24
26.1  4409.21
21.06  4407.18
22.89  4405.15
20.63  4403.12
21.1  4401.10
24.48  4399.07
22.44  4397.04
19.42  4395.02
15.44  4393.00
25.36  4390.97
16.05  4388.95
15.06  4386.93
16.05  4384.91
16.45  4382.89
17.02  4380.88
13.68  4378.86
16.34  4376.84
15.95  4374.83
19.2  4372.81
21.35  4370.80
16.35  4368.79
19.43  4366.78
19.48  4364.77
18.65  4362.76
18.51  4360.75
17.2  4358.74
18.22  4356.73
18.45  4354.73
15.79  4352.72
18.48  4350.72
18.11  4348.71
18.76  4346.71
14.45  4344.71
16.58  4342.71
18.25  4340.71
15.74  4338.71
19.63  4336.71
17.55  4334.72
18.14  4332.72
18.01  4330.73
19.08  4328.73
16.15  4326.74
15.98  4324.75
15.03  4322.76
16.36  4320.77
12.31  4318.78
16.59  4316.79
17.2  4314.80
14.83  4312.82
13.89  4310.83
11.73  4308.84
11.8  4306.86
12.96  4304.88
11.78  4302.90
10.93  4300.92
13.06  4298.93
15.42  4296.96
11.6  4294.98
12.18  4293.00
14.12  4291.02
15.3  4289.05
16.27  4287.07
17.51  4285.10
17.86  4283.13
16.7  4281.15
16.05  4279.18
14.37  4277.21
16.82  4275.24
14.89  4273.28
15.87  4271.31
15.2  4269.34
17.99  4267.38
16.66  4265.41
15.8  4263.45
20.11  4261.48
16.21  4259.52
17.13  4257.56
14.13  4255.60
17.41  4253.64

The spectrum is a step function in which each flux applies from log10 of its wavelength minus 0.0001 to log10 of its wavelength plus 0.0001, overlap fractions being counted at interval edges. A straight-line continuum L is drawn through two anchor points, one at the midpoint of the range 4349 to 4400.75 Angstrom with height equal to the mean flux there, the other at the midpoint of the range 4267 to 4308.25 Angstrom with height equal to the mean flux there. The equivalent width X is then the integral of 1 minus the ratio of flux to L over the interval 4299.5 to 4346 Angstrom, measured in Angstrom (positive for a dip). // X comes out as 1.97 Angstrom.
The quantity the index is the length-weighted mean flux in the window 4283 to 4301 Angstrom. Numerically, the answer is 14.4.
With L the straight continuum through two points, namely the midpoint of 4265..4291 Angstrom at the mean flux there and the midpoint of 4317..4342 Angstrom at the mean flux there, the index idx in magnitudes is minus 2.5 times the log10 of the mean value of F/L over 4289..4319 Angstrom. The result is 0.22 mag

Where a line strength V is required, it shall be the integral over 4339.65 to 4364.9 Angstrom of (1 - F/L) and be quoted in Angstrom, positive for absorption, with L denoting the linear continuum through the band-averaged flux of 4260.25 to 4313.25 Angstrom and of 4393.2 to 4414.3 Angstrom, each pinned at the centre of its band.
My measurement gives 0.9 Angstrom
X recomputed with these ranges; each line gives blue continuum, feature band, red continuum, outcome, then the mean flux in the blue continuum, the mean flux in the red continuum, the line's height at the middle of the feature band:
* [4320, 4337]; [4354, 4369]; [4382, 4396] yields -0.8 Angstrom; 17.3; 17.7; 17.5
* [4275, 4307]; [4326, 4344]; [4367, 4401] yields -1.6 Angstrom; 14.4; 18.3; 16.2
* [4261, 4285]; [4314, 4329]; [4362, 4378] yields 1.3 Angstrom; 16.5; 18.3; 17.4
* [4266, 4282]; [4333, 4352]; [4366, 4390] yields -1.0 Angstrom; 16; 16.9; 16.6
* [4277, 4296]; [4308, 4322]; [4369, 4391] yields 0.9 Angstrom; 15.2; 17.1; 15.8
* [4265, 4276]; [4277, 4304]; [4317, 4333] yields 2.9 Angstrom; 16.2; 16.3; 16.2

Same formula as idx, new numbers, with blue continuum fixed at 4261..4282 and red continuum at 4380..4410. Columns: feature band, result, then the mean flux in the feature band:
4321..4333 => 0.061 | 17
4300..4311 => 0.392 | 12.1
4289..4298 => 0.242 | 13.6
